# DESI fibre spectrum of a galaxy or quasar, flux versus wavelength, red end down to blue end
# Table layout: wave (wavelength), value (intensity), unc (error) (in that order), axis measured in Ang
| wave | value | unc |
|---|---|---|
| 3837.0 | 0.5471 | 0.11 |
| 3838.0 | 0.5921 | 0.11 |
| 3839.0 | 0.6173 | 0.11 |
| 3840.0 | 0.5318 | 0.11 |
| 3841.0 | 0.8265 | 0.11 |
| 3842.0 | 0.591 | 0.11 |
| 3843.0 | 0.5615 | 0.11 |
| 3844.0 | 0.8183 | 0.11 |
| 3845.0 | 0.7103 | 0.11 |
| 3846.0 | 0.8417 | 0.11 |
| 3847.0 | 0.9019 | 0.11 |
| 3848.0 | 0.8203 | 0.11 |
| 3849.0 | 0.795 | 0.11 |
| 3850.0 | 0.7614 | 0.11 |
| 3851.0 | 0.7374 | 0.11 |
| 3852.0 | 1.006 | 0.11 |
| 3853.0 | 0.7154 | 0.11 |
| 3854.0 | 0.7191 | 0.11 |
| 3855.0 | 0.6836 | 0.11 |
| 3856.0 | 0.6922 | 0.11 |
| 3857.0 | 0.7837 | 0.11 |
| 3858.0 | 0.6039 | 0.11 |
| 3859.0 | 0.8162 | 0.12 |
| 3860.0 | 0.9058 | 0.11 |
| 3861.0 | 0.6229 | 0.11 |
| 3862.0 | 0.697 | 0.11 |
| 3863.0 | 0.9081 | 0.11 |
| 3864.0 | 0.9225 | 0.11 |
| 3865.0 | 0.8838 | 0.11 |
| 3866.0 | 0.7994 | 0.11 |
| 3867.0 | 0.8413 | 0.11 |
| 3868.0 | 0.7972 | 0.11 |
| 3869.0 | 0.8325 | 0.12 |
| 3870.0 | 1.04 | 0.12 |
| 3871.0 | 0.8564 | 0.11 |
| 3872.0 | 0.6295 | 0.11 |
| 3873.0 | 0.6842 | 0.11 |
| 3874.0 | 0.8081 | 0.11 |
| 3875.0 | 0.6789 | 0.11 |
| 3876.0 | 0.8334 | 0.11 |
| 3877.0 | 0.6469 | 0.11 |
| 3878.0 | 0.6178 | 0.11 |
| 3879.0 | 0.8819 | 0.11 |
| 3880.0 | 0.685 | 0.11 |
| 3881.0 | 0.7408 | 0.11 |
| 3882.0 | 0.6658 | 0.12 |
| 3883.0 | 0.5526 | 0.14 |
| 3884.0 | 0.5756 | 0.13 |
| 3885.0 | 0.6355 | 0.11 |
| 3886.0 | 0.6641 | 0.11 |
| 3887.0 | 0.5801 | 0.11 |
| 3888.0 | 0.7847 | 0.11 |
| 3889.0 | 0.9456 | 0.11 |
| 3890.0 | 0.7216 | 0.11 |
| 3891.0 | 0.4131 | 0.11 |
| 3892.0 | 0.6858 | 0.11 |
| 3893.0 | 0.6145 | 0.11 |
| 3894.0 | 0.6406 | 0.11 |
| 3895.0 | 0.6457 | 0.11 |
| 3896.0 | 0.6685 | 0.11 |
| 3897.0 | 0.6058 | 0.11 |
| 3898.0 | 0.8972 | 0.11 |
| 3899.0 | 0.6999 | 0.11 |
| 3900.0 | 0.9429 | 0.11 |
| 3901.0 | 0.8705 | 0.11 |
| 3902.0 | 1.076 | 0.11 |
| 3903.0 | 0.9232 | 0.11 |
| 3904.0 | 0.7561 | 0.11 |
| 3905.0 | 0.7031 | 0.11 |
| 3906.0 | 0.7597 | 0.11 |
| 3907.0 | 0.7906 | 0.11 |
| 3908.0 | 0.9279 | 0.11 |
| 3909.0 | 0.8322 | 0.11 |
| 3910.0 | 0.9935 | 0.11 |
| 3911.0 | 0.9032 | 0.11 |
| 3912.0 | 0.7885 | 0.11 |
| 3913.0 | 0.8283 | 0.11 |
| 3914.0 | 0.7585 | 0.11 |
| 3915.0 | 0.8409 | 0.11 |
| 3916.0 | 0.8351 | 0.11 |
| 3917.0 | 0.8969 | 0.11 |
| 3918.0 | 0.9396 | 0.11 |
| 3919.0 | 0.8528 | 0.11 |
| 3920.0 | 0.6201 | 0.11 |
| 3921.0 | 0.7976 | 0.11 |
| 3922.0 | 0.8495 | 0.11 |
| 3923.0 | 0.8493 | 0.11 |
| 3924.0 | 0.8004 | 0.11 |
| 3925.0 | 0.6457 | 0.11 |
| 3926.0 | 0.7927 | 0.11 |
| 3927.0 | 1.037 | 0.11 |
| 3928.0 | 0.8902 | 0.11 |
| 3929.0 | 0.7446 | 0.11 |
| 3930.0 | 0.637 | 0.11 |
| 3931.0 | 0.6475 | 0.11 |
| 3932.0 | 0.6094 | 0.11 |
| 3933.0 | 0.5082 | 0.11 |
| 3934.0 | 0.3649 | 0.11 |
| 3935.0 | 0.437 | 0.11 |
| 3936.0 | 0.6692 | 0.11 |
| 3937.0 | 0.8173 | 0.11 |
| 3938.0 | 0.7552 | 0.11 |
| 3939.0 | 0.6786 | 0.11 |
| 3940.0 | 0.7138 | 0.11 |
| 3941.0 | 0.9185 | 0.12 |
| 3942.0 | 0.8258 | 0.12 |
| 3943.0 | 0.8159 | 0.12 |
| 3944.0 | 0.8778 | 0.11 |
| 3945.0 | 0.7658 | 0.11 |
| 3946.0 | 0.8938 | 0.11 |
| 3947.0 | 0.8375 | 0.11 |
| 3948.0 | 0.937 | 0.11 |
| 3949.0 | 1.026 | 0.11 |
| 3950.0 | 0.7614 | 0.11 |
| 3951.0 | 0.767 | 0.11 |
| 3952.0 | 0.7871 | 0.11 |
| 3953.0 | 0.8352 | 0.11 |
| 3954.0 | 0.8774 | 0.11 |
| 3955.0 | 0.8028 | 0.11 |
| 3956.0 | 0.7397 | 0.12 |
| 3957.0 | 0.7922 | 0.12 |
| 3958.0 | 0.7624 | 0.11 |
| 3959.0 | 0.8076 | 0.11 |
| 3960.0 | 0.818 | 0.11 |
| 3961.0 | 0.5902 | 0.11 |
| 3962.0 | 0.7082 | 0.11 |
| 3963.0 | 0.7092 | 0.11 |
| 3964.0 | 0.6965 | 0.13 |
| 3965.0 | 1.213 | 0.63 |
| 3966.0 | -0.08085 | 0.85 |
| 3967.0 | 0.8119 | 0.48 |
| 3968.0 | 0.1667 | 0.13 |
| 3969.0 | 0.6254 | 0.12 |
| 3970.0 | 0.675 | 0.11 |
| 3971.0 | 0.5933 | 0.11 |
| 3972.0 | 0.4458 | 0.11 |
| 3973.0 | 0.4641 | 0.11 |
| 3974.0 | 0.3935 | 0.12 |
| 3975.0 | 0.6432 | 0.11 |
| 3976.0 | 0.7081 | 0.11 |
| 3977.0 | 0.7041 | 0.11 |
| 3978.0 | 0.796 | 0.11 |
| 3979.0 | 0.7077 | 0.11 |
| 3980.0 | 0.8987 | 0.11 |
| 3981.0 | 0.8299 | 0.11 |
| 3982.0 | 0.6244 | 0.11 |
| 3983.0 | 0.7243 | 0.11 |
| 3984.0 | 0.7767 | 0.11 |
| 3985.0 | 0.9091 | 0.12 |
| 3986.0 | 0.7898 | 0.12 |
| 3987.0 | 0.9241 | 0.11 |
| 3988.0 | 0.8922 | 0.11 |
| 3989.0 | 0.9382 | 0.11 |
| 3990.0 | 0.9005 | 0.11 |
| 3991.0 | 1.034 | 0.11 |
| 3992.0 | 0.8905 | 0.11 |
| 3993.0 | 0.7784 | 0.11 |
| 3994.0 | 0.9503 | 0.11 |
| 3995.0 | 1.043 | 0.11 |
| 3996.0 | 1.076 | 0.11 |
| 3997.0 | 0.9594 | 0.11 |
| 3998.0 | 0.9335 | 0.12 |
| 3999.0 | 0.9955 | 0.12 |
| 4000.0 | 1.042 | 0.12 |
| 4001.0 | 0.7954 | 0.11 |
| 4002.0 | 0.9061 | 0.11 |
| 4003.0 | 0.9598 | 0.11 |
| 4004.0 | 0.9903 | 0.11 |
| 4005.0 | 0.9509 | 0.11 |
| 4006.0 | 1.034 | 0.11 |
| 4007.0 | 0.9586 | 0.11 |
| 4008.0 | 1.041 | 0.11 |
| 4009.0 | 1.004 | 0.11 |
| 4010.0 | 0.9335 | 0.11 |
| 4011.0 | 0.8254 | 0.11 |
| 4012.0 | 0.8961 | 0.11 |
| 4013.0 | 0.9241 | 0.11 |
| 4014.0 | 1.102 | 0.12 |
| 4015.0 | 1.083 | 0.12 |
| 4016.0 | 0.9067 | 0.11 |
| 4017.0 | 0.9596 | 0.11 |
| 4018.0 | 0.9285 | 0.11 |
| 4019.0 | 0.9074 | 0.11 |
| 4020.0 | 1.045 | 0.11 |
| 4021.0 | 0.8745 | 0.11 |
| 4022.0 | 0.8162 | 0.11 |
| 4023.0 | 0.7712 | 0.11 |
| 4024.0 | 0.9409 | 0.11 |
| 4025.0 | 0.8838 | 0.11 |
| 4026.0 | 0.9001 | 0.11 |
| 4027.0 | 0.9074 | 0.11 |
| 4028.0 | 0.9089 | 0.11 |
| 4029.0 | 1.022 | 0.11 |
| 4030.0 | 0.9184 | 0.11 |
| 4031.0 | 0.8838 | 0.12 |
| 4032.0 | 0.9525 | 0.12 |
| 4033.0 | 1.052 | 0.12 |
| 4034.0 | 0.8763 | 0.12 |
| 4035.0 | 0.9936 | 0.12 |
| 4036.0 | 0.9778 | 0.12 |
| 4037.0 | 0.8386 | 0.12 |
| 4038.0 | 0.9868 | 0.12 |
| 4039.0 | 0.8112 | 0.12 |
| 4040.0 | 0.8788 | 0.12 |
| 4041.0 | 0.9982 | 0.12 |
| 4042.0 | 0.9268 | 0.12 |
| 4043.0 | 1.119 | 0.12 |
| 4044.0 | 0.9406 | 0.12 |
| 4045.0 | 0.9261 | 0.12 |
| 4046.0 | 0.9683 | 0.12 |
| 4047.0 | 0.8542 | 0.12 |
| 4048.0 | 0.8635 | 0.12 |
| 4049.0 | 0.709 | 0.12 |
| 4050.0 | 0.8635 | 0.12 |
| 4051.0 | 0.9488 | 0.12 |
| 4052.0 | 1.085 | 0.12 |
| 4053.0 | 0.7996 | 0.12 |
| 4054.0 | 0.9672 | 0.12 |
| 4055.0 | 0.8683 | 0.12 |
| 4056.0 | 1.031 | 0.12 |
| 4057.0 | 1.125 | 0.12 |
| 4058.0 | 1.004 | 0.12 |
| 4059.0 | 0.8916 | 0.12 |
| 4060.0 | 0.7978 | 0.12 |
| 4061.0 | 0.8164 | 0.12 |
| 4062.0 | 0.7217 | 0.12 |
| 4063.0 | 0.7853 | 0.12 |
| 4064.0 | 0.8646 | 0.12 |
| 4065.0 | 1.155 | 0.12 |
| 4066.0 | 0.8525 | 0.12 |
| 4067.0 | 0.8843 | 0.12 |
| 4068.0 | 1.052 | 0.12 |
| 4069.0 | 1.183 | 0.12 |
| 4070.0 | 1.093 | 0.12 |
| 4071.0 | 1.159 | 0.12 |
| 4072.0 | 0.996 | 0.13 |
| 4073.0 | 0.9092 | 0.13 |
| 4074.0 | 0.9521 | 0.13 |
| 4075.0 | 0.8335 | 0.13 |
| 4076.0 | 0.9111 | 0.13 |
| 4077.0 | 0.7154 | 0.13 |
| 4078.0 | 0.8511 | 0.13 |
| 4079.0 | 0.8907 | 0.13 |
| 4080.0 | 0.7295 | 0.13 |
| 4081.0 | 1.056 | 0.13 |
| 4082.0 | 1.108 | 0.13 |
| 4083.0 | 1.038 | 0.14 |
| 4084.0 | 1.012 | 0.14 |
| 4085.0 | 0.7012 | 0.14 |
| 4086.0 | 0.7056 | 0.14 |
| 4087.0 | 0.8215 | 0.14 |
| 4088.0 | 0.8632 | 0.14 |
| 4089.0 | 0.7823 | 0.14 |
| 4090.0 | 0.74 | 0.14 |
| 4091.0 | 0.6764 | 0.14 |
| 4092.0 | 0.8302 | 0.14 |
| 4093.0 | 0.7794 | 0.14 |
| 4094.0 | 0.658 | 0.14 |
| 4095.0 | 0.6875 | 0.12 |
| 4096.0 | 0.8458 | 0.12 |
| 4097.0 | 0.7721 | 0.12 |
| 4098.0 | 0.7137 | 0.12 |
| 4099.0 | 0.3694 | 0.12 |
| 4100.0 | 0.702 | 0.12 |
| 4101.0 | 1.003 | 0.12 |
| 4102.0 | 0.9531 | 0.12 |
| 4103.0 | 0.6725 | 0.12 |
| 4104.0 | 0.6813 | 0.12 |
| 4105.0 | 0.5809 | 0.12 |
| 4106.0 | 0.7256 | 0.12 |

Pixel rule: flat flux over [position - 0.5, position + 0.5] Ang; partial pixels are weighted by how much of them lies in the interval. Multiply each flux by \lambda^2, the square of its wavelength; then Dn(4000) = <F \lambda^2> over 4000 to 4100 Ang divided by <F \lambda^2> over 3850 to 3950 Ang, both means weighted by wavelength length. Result 1.27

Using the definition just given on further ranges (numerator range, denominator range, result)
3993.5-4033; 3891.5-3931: 1.25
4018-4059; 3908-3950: 1.25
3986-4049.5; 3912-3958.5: 1.25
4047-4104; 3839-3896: 1.31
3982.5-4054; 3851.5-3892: 1.34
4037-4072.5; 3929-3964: 1.32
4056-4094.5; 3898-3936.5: 1.23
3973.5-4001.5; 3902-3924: 1.05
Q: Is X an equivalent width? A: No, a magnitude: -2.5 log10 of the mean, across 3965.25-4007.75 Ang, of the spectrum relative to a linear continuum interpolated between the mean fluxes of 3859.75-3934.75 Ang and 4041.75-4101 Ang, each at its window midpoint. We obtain 0.04 mag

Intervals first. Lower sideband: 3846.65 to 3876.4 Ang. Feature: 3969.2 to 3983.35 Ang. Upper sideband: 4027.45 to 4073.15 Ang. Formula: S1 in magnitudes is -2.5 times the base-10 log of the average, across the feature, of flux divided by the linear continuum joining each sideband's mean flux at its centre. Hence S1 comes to 0.32 mag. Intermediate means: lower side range 0.792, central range 0.656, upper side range 0.941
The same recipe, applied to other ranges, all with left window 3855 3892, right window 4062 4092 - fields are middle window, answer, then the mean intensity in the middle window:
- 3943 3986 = 0.123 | 0.726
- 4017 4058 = -0.068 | 0.928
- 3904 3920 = -0.083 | 0.834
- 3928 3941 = 0.207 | 0.653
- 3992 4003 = -0.129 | 0.946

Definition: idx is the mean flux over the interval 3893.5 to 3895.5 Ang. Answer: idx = 0.643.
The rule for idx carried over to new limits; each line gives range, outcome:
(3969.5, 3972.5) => 0.571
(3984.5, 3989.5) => 0.891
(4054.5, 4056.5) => 0.95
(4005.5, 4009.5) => 1.01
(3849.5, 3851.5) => 0.749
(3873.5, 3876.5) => 0.773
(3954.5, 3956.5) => 0.771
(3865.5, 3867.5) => 0.82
